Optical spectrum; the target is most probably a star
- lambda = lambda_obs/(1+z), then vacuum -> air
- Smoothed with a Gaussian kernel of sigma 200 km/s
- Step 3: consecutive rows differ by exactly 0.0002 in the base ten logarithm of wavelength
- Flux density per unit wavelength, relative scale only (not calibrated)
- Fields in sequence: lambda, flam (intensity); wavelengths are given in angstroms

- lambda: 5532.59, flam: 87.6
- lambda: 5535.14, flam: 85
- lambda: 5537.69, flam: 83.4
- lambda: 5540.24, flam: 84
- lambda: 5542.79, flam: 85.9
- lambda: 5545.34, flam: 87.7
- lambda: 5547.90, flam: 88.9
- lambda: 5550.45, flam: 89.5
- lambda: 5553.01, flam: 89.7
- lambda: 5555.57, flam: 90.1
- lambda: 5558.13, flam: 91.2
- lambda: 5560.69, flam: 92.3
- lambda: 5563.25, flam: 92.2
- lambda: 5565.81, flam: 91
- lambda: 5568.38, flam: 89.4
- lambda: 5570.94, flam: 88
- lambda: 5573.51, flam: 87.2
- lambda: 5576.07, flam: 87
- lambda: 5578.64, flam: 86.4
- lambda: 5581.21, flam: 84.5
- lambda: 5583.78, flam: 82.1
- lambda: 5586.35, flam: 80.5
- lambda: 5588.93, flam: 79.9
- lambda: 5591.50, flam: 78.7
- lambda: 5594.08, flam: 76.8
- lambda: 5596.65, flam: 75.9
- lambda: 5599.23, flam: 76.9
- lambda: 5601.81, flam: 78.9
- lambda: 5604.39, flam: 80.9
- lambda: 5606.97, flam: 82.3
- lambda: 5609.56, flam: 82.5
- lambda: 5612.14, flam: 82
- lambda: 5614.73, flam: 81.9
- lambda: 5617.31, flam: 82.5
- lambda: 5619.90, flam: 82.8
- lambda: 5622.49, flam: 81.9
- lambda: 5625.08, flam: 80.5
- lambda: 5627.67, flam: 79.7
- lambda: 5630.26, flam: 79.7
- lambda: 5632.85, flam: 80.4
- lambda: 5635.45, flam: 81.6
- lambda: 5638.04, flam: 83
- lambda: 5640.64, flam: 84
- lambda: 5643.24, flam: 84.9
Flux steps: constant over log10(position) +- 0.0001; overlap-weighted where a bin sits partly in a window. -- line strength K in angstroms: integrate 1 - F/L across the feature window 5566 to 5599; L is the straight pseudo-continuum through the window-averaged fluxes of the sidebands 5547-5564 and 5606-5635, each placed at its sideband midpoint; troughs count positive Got 1.4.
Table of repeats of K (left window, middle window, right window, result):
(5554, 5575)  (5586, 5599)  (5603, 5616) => 1.1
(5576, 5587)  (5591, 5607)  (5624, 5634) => 0.8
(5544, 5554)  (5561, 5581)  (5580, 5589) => -1.0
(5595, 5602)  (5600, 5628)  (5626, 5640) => -0.9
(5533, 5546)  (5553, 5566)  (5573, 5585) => -0.9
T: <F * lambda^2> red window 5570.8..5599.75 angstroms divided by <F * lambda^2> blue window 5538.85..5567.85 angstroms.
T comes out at 0.93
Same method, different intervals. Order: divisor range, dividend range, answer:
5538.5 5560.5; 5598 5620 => 0.94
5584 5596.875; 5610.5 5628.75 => 1.05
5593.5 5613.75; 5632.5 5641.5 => 1.05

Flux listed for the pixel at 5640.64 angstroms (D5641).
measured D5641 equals 84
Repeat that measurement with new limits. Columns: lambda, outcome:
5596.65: 75.9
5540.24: 84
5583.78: 82.1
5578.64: 86.4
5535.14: 85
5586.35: 80.5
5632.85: 80.4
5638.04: 83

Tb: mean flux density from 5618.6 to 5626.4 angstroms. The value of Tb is 81.7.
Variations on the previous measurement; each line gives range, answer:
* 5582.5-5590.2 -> 80.8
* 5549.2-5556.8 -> 89.7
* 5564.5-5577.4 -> 88.5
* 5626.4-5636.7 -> 80.3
